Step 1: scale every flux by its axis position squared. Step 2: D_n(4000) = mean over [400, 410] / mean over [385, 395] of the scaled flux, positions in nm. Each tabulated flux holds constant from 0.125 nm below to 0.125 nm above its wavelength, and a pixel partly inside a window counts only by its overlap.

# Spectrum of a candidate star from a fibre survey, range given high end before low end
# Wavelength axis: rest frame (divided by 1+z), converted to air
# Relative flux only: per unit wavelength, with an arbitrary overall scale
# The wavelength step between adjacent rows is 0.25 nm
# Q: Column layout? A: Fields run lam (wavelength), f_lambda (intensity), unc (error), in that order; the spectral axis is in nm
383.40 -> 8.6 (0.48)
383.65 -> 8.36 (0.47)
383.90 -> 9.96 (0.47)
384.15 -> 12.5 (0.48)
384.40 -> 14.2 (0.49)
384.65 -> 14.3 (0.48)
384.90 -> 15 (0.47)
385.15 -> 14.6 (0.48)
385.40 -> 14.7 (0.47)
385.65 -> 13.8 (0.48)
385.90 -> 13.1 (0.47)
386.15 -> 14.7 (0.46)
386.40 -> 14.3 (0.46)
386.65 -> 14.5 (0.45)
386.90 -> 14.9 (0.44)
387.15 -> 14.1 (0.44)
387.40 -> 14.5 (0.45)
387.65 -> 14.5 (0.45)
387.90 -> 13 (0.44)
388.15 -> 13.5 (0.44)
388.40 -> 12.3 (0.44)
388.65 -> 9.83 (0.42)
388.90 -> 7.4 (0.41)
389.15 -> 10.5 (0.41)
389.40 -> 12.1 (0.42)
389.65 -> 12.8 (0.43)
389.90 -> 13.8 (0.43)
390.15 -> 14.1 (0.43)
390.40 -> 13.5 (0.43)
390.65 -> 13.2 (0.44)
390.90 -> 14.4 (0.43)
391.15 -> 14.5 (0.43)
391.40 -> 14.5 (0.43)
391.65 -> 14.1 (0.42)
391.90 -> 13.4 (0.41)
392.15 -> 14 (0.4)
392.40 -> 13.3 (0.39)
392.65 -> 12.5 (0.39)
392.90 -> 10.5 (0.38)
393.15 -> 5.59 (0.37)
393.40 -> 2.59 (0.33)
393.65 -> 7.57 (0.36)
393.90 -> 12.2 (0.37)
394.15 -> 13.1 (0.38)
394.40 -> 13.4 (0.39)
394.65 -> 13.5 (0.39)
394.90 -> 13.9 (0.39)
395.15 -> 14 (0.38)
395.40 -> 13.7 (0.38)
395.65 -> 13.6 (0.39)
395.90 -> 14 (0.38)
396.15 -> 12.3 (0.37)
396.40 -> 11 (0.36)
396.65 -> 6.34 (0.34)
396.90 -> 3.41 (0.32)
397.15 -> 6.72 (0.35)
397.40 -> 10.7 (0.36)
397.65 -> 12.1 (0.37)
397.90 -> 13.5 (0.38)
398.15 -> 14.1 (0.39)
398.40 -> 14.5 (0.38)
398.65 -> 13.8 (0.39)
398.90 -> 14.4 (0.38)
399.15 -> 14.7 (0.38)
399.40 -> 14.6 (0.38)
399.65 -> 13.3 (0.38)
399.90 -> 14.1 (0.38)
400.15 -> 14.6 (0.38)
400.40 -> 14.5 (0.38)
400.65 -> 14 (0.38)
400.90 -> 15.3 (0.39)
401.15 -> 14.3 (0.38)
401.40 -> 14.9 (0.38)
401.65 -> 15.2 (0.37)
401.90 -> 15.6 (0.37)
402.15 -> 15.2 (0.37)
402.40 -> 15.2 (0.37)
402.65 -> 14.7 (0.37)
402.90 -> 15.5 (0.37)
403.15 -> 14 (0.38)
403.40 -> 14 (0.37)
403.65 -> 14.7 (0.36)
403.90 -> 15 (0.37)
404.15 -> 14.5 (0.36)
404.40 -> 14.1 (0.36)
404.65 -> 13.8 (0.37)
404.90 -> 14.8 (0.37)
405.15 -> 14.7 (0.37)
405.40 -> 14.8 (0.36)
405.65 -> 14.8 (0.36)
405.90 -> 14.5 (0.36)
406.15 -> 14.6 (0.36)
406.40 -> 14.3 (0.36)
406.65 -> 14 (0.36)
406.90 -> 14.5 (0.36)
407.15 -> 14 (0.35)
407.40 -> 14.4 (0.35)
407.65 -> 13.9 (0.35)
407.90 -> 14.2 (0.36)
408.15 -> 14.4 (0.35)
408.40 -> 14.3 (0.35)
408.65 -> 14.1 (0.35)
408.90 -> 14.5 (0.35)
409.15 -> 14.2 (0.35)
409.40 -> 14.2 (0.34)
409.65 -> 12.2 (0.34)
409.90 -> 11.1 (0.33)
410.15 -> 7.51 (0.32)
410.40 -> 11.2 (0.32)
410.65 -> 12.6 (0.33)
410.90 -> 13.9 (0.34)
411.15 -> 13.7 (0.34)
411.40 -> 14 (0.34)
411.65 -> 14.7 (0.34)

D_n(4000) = 1.2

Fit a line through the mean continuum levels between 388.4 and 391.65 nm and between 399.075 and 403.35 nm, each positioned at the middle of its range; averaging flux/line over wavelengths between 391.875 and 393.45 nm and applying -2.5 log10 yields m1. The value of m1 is 0.24 mag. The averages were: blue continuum 12.6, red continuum 14.7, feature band 10.4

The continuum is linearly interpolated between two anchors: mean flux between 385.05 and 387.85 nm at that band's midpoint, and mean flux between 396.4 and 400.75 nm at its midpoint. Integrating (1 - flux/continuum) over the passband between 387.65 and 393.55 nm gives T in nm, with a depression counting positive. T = 0.70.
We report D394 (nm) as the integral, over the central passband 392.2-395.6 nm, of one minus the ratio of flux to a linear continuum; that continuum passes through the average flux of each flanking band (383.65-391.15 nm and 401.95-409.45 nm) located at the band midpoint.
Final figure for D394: 0.577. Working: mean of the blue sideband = 13.2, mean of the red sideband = 14.5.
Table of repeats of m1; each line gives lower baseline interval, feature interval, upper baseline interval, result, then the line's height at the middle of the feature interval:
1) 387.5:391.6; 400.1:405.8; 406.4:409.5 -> -0.07 mag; 13.8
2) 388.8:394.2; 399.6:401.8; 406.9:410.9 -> -0.16 mag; 12.5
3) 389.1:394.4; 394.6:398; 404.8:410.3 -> 0.12 mag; 12.6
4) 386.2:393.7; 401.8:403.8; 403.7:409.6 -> -0.07 mag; 13.9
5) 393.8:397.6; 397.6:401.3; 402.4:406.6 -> -0.11 mag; 12.8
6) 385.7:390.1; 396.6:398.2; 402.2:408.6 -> 0.41 mag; 13.8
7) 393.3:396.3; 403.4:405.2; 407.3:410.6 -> -0.14 mag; 12.7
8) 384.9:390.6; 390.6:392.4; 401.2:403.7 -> -0.03 mag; 13.7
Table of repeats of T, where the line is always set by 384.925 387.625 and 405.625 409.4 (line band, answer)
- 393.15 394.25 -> 0.46 nm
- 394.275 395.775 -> 0.07 nm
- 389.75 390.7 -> 0.04 nm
